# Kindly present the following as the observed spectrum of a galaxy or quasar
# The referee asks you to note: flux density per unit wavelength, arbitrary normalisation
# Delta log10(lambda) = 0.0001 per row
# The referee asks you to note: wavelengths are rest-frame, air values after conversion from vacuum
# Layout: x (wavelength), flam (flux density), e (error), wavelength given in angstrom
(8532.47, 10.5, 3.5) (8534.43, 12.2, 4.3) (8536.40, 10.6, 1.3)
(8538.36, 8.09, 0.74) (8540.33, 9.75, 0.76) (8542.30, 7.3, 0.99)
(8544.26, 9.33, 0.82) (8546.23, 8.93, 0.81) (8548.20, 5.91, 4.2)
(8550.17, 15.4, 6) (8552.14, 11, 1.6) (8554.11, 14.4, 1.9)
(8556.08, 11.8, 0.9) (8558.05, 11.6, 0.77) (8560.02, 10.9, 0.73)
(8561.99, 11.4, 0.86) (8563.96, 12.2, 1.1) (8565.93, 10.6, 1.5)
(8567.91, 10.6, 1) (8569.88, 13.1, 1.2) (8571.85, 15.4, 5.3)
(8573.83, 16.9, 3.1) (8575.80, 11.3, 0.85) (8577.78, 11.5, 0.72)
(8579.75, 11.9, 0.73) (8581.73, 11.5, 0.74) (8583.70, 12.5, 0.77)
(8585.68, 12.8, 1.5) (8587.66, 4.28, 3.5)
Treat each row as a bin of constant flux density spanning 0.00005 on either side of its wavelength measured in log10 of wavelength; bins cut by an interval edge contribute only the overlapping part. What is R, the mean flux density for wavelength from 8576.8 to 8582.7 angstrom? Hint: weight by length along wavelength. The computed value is 11.6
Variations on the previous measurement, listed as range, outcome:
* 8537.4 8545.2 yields 8.62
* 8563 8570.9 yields 11.6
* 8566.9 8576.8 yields 13.4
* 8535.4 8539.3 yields 9.37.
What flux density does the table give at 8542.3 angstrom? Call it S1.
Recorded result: 7.3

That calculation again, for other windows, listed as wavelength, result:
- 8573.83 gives 16.9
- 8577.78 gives 11.5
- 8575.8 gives 11.3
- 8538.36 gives 8.09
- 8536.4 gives 10.6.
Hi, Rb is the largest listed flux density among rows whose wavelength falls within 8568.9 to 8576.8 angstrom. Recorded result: 16.9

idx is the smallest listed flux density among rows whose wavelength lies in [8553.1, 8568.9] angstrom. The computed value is 10.6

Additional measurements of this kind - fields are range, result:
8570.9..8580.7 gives 11.3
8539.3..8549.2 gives 5.91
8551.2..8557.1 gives 11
